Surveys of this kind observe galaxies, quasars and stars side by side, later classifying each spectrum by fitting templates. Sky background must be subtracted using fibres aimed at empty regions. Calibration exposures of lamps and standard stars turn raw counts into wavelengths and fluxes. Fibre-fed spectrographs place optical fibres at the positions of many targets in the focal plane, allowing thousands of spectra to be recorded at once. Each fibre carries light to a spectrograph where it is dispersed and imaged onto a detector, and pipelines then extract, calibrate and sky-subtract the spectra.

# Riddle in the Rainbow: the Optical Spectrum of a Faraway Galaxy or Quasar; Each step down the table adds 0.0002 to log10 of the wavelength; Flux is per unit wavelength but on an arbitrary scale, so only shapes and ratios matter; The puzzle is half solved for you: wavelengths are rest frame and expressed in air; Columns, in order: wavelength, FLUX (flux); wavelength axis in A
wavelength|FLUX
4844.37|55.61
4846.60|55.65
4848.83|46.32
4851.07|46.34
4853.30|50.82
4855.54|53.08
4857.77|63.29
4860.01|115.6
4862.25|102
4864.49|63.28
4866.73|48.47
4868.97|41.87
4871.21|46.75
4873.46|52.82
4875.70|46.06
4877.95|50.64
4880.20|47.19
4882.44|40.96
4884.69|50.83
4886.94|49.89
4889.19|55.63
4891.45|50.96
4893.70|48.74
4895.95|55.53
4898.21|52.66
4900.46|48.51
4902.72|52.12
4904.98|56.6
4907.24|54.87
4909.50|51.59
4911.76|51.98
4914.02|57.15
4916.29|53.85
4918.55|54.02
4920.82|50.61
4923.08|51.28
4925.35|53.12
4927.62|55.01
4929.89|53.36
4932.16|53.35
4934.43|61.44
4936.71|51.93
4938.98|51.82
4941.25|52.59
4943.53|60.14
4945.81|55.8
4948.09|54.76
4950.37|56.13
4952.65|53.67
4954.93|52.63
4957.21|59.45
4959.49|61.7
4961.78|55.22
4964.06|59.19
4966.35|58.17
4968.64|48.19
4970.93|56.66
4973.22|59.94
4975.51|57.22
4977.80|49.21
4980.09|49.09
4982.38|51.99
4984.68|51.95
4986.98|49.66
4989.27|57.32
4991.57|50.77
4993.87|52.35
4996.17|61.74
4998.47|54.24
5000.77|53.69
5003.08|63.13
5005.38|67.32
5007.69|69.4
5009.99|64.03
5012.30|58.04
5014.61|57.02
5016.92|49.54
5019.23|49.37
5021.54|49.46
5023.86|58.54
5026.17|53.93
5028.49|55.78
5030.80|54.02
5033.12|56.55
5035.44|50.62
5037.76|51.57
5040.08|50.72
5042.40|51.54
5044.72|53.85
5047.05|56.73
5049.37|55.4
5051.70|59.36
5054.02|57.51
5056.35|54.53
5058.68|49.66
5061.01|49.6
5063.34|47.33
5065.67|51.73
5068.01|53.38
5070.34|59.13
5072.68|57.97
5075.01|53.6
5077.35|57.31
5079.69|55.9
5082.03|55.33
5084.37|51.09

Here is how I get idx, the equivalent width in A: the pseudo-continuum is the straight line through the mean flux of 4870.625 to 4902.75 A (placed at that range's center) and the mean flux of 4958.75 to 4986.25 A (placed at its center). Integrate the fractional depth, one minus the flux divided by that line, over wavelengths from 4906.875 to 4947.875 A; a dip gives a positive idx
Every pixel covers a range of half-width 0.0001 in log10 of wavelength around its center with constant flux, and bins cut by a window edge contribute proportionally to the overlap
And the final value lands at -1.51 A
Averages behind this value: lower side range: 49.9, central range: 54.1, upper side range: 54.7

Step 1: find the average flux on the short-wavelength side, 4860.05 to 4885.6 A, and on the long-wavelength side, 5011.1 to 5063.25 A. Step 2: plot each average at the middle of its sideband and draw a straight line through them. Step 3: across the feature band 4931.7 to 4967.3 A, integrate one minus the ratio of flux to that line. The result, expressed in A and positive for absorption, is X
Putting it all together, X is -0.7 A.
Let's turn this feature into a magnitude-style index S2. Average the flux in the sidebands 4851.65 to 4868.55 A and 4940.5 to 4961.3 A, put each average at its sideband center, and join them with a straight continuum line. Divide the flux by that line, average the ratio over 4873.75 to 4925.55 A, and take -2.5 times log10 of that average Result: 0.22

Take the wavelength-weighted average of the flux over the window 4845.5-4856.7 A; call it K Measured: 50.5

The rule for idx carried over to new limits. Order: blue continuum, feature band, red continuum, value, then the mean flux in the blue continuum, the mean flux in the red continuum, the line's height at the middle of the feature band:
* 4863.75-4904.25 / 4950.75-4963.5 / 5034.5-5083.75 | -1.22 A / 50.1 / 53.9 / 51.7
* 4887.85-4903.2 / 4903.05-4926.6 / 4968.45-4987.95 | -0.57 A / 52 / 52.9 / 52.2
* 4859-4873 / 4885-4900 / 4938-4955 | 2.81 A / 68.5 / 54.8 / 64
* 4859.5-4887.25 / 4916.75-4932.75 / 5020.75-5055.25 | 0.94 A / 57.1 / 54.4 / 56.3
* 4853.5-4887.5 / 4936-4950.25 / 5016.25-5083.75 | 0.42 A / 58.1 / 53.8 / 56.4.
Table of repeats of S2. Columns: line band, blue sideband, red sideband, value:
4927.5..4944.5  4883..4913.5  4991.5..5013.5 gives 0.00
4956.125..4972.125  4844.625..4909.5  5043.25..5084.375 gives -0.04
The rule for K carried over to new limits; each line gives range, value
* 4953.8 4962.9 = 57.3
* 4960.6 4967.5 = 57.5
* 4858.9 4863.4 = 108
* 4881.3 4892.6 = 49.7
